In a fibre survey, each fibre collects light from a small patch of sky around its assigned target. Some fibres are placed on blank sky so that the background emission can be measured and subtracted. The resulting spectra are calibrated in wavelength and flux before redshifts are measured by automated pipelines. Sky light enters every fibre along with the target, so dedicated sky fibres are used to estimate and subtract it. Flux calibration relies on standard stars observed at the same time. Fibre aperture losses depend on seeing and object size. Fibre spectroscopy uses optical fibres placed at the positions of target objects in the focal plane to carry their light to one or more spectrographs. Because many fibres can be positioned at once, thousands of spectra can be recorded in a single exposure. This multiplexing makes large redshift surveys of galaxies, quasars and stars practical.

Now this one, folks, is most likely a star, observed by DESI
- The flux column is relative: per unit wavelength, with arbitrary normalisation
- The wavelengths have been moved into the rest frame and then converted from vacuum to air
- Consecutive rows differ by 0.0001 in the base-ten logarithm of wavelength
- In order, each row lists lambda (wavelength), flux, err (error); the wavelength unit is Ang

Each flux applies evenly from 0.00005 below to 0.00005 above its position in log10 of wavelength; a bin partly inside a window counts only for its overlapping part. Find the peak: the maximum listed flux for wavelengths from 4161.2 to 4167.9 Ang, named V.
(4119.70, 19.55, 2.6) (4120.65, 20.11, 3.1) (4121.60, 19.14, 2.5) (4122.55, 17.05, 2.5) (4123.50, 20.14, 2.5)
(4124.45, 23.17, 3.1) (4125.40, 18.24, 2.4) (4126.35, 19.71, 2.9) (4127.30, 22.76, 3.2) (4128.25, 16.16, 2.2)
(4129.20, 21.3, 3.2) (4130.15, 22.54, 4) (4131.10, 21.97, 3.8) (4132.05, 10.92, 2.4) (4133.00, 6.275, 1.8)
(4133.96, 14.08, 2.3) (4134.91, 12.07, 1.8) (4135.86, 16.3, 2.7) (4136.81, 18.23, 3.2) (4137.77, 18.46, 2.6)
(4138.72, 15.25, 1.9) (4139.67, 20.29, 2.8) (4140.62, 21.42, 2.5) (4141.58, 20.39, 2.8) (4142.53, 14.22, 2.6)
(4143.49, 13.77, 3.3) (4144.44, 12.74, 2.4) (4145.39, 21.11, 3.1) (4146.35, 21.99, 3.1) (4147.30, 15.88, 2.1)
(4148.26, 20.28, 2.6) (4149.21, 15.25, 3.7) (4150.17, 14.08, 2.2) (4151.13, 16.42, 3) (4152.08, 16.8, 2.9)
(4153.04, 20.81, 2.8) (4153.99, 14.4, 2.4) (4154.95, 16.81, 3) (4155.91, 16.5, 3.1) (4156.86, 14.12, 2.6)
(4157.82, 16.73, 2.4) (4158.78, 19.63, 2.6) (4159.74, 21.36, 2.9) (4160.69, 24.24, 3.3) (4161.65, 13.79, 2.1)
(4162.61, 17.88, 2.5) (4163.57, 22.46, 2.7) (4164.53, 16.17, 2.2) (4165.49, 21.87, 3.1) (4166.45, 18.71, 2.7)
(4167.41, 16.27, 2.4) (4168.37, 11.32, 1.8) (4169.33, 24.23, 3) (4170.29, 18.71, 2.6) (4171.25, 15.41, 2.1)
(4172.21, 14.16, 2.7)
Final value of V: 22.46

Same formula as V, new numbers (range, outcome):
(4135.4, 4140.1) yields 20.29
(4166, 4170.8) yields 24.23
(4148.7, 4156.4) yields 20.81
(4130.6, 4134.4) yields 21.97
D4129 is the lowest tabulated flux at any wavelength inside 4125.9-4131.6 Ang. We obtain 16.16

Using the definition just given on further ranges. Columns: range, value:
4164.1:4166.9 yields 16.17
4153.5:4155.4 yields 14.4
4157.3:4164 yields 13.79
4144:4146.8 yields 12.74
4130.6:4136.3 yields 6.275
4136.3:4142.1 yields 15.25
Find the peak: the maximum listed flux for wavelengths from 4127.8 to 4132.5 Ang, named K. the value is 22.54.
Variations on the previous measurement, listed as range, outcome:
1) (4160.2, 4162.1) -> 24.24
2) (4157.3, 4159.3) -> 19.63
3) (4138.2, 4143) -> 21.42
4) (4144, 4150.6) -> 21.99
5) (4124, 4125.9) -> 23.17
